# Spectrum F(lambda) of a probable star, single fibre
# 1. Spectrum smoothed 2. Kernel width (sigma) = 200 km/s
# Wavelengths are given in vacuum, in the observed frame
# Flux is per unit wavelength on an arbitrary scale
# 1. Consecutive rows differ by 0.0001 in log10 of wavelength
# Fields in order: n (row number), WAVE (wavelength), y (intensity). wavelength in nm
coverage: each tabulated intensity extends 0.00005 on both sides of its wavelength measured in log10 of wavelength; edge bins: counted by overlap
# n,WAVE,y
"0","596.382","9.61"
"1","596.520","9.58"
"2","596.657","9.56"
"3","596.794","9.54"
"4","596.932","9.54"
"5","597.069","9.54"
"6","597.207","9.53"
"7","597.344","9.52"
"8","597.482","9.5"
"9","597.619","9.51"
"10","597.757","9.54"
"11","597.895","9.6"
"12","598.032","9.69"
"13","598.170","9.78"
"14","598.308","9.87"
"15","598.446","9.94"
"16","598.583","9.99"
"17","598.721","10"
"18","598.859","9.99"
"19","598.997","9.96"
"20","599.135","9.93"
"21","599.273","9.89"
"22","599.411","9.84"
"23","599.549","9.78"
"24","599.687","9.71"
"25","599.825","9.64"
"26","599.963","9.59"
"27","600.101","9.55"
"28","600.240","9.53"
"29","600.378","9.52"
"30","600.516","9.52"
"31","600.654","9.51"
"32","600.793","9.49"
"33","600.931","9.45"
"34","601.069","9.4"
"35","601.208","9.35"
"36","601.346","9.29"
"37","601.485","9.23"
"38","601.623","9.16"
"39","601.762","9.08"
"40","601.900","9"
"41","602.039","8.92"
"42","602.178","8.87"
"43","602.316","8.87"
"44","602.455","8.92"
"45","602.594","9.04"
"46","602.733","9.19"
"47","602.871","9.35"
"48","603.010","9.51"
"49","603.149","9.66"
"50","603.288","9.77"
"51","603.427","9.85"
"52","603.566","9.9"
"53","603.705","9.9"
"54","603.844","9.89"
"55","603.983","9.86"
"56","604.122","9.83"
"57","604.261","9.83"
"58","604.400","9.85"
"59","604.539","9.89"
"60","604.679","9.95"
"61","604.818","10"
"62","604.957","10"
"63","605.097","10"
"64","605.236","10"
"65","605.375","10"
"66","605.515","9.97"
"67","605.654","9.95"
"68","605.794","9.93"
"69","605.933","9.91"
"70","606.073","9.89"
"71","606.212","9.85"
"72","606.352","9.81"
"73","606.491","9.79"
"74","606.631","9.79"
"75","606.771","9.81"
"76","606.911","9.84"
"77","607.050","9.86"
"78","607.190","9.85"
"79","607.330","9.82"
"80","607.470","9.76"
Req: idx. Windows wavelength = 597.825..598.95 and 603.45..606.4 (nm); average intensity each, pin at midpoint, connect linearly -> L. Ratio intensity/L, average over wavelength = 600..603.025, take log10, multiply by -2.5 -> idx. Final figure 0.07 mag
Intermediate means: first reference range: 9.86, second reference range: 9.91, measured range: 9.26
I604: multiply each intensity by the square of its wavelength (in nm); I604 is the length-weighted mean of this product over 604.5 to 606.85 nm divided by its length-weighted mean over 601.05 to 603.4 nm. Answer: 1.1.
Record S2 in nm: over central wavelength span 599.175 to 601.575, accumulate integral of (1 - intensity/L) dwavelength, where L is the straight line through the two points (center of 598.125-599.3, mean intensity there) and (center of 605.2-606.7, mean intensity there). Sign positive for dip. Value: 0.09 nm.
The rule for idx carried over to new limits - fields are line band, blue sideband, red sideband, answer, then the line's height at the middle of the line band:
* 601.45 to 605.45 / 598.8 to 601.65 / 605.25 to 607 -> 0.02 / 9.75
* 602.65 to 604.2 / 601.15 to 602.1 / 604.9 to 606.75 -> -0.03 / 9.47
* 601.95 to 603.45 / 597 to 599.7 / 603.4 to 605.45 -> 0.07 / 9.87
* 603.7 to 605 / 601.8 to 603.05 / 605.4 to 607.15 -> -0.05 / 9.47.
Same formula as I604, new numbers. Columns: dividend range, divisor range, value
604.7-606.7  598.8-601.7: 1.05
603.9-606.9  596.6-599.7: 1.04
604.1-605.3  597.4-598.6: 1.05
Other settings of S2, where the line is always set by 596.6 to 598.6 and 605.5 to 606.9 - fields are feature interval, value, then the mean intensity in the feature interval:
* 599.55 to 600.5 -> 0.01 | 9.6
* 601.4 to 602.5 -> 0.08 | 9.01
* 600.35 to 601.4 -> 0.03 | 9.44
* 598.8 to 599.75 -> -0.02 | 9.87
